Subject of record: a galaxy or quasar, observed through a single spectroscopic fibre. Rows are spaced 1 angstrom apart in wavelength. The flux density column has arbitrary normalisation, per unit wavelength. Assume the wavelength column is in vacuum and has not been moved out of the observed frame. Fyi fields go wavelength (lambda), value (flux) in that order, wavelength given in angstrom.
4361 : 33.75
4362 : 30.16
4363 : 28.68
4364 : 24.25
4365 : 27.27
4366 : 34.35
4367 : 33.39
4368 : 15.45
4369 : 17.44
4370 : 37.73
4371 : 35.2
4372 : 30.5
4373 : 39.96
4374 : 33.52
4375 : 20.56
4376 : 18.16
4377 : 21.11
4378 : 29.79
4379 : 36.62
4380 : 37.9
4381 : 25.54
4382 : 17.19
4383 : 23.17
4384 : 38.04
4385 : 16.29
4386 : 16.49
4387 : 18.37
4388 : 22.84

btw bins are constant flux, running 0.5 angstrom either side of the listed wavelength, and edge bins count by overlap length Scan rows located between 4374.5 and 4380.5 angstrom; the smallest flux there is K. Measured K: 18.16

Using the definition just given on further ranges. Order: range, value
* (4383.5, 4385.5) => 16.29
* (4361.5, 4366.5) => 24.25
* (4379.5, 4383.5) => 17.19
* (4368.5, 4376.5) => 17.44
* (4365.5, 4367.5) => 33.39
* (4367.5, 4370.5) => 15.45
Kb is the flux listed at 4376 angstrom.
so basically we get 18.16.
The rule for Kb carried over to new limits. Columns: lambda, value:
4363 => 28.68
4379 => 36.62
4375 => 20.56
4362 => 30.16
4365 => 27.27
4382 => 17.19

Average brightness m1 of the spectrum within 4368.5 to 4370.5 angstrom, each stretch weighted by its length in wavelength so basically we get 27.6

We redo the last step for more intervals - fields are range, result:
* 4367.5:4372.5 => 27.3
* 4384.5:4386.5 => 16.4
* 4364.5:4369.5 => 25.6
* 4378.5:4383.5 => 28.1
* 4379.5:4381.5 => 31.7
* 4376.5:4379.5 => 29.2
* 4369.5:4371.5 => 36.5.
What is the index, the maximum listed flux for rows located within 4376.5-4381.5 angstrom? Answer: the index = 37.9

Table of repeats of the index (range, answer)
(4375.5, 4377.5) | 21.11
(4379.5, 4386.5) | 38.04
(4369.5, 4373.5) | 39.96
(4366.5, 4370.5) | 37.73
